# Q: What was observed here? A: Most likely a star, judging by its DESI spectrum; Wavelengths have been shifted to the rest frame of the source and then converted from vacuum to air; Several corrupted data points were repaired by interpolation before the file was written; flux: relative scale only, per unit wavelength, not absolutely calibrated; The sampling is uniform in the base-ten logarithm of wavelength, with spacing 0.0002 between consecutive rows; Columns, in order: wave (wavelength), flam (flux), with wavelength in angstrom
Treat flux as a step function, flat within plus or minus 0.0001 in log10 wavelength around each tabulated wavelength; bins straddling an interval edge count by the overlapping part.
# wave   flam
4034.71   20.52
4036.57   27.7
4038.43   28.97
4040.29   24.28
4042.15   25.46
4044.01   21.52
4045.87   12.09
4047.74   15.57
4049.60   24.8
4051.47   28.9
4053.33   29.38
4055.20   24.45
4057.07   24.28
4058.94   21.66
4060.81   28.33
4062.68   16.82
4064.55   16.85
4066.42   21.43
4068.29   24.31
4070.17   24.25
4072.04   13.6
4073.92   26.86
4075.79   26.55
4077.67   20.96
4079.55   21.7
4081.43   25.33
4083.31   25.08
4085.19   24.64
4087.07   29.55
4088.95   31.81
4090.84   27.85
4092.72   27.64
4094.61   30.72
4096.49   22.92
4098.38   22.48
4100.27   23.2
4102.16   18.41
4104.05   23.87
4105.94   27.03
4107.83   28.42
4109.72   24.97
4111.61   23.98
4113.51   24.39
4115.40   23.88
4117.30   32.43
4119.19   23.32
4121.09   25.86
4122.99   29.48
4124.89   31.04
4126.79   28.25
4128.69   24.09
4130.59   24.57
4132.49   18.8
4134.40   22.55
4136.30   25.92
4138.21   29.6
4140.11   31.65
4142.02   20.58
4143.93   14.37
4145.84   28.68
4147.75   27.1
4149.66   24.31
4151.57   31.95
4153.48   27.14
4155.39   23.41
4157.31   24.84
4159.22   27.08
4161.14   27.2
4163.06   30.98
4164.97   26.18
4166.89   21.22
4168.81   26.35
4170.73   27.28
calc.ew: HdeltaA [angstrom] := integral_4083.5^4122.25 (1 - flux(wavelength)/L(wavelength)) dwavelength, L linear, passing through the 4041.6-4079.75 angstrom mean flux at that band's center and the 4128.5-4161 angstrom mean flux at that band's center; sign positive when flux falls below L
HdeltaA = -3.5 angstrom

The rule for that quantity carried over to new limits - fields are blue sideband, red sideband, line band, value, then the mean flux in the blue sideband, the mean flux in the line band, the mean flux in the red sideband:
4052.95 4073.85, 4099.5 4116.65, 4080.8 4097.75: -2.7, 22.3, 27.2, 24.4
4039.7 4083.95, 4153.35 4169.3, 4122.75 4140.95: -1.1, 22.7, 26.5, 26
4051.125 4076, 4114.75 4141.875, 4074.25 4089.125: -0.8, 23.2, 25.4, 26.4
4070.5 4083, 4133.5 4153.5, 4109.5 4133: -1.1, 22.7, 25.9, 25.8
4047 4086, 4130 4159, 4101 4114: -0.1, 23.2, 24.4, 25.1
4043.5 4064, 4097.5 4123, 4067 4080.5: 0.4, 22.4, 22.6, 25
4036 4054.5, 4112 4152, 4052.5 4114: 0.8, 23.8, 24.3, 25.7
